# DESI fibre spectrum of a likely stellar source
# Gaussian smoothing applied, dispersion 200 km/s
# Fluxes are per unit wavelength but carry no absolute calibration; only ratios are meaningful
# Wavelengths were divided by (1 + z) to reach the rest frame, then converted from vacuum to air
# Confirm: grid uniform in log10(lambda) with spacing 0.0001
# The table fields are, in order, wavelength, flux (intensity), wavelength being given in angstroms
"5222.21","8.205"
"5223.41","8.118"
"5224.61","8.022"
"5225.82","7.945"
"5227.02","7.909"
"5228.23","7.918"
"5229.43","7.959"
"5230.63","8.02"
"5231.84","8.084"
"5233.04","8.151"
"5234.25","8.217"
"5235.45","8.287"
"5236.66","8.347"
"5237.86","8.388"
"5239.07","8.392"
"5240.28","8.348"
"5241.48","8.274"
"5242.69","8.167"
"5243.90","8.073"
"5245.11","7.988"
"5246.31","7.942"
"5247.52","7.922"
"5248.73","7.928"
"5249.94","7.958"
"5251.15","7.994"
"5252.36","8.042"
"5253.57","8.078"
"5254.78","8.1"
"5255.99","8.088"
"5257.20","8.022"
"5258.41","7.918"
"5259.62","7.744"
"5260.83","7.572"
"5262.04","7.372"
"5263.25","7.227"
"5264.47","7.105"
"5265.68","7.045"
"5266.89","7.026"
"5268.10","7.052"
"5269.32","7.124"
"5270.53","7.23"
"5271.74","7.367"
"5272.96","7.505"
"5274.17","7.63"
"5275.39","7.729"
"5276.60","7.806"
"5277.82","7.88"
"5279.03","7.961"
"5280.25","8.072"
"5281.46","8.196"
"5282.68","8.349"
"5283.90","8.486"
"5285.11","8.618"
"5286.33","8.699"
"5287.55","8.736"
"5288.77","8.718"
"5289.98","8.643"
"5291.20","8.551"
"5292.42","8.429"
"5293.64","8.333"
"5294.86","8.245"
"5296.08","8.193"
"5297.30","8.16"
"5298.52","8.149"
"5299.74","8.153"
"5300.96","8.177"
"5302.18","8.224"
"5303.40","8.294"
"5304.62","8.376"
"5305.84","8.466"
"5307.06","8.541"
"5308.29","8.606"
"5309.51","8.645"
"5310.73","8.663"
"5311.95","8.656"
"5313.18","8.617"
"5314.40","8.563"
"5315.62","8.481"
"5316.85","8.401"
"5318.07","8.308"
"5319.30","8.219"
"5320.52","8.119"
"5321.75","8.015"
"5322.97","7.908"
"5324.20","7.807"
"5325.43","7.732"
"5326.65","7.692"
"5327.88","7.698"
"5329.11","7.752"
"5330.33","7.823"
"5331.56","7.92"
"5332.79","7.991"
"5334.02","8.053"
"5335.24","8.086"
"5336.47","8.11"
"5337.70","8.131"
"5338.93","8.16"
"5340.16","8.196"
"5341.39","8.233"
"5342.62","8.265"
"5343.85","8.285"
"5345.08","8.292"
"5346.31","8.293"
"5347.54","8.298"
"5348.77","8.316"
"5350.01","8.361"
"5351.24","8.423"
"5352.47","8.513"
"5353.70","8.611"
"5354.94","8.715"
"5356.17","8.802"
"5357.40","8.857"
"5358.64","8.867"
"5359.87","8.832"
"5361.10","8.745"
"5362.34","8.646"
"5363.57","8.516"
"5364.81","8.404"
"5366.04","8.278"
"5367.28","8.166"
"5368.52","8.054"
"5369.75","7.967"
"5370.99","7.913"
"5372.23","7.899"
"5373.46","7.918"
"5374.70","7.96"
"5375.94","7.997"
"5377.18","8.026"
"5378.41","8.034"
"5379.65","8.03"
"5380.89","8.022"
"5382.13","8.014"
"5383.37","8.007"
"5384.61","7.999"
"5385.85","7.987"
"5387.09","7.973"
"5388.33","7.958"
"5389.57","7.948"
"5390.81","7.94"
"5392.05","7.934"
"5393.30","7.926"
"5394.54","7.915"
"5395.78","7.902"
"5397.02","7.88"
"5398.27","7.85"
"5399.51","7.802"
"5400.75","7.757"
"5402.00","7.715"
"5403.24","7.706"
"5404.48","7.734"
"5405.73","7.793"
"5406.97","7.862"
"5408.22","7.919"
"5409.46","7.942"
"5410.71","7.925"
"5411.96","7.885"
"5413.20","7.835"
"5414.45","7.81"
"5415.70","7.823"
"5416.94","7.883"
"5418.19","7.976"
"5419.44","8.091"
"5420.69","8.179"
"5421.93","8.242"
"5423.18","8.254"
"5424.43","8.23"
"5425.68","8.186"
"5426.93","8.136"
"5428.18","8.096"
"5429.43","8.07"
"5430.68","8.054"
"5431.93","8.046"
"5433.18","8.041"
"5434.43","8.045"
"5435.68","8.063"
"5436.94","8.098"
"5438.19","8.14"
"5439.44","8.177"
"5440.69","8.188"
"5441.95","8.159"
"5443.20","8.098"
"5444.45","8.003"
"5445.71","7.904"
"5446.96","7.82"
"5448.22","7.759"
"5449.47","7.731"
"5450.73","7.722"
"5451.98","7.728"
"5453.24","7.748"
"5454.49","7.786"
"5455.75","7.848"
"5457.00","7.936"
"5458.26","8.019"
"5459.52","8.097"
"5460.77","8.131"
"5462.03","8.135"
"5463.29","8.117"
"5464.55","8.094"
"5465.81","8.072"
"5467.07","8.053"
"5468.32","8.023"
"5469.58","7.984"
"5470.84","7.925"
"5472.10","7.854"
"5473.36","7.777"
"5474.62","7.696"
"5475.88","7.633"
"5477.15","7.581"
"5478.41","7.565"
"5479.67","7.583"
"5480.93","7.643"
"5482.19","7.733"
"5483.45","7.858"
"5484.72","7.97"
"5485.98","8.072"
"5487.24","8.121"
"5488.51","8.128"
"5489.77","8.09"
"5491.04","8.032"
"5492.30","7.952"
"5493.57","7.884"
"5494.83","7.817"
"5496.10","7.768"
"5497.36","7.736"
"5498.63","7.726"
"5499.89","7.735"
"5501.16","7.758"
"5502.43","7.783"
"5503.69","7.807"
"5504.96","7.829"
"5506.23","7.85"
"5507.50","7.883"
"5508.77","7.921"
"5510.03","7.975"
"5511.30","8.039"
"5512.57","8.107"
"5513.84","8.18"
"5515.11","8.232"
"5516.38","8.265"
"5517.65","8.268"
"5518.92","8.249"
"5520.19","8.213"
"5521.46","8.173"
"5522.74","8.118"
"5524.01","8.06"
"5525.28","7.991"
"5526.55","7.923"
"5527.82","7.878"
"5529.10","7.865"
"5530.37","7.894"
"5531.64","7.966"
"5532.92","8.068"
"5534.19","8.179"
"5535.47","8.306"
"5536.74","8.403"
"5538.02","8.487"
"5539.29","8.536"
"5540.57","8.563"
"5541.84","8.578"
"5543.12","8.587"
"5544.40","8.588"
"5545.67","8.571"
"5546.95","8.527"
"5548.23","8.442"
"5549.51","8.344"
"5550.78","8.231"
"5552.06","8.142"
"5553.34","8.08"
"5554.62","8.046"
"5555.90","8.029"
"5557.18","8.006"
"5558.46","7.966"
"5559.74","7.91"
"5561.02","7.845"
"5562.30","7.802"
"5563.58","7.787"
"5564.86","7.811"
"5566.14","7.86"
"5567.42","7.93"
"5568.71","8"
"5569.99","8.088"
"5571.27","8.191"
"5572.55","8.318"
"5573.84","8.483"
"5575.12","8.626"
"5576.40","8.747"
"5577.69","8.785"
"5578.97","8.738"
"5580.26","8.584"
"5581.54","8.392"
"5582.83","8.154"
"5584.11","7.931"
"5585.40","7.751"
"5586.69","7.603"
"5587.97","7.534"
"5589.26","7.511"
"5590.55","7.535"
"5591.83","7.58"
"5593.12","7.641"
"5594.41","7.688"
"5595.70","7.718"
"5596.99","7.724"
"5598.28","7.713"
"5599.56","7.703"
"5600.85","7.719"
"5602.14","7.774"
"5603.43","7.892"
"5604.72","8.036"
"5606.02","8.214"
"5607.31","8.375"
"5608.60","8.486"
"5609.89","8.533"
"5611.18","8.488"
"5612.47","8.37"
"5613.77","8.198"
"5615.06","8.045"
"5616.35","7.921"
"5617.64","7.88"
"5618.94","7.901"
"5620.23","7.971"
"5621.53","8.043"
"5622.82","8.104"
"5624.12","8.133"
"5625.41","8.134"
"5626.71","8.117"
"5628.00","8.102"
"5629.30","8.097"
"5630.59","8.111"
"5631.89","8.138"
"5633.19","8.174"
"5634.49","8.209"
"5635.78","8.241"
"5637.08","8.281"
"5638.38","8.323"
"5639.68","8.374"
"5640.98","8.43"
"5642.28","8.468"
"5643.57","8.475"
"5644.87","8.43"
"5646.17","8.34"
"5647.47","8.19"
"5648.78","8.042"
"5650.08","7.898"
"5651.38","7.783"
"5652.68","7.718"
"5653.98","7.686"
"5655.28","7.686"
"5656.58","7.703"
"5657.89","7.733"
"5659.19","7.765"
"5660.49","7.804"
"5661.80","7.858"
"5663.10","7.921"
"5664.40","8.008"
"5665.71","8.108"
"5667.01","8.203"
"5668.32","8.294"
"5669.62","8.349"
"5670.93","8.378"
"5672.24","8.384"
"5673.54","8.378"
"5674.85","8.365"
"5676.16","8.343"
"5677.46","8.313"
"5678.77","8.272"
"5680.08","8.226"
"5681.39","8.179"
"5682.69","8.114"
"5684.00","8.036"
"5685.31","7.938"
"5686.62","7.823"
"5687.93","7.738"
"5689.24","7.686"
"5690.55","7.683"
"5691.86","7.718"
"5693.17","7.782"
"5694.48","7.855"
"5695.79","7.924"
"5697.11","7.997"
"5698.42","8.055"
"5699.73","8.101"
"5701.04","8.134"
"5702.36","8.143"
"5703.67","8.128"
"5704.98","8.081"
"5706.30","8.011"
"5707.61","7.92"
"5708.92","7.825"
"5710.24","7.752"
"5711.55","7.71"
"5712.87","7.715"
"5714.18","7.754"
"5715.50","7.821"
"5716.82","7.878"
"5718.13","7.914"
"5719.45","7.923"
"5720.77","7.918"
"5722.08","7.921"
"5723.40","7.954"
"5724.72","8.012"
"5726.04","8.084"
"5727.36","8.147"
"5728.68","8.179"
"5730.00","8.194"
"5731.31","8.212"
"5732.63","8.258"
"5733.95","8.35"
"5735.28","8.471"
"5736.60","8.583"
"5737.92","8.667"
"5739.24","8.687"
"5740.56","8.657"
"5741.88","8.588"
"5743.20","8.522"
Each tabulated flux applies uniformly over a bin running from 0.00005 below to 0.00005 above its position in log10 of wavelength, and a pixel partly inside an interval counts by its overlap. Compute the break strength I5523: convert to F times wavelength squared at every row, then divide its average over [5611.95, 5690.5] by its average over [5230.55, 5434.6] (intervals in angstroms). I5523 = 1.12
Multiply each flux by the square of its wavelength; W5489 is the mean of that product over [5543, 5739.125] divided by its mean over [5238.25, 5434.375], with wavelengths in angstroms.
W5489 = 1.12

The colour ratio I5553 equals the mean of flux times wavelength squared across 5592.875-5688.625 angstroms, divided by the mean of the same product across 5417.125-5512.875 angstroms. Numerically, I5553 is 1.1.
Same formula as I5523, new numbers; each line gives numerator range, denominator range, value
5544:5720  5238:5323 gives 1.13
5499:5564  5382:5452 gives 1.06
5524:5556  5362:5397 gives 1.09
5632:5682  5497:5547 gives 1.05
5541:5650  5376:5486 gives 1.09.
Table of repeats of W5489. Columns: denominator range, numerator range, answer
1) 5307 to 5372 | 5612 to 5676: 1.09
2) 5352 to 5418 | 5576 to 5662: 1.08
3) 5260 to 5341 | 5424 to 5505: 1.05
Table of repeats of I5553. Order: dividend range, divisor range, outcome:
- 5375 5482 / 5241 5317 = 1.04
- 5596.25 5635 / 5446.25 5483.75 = 1.09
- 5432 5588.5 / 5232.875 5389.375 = 1.07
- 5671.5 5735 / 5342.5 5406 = 1.11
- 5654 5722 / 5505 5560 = 1.03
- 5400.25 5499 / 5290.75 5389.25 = 1.00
